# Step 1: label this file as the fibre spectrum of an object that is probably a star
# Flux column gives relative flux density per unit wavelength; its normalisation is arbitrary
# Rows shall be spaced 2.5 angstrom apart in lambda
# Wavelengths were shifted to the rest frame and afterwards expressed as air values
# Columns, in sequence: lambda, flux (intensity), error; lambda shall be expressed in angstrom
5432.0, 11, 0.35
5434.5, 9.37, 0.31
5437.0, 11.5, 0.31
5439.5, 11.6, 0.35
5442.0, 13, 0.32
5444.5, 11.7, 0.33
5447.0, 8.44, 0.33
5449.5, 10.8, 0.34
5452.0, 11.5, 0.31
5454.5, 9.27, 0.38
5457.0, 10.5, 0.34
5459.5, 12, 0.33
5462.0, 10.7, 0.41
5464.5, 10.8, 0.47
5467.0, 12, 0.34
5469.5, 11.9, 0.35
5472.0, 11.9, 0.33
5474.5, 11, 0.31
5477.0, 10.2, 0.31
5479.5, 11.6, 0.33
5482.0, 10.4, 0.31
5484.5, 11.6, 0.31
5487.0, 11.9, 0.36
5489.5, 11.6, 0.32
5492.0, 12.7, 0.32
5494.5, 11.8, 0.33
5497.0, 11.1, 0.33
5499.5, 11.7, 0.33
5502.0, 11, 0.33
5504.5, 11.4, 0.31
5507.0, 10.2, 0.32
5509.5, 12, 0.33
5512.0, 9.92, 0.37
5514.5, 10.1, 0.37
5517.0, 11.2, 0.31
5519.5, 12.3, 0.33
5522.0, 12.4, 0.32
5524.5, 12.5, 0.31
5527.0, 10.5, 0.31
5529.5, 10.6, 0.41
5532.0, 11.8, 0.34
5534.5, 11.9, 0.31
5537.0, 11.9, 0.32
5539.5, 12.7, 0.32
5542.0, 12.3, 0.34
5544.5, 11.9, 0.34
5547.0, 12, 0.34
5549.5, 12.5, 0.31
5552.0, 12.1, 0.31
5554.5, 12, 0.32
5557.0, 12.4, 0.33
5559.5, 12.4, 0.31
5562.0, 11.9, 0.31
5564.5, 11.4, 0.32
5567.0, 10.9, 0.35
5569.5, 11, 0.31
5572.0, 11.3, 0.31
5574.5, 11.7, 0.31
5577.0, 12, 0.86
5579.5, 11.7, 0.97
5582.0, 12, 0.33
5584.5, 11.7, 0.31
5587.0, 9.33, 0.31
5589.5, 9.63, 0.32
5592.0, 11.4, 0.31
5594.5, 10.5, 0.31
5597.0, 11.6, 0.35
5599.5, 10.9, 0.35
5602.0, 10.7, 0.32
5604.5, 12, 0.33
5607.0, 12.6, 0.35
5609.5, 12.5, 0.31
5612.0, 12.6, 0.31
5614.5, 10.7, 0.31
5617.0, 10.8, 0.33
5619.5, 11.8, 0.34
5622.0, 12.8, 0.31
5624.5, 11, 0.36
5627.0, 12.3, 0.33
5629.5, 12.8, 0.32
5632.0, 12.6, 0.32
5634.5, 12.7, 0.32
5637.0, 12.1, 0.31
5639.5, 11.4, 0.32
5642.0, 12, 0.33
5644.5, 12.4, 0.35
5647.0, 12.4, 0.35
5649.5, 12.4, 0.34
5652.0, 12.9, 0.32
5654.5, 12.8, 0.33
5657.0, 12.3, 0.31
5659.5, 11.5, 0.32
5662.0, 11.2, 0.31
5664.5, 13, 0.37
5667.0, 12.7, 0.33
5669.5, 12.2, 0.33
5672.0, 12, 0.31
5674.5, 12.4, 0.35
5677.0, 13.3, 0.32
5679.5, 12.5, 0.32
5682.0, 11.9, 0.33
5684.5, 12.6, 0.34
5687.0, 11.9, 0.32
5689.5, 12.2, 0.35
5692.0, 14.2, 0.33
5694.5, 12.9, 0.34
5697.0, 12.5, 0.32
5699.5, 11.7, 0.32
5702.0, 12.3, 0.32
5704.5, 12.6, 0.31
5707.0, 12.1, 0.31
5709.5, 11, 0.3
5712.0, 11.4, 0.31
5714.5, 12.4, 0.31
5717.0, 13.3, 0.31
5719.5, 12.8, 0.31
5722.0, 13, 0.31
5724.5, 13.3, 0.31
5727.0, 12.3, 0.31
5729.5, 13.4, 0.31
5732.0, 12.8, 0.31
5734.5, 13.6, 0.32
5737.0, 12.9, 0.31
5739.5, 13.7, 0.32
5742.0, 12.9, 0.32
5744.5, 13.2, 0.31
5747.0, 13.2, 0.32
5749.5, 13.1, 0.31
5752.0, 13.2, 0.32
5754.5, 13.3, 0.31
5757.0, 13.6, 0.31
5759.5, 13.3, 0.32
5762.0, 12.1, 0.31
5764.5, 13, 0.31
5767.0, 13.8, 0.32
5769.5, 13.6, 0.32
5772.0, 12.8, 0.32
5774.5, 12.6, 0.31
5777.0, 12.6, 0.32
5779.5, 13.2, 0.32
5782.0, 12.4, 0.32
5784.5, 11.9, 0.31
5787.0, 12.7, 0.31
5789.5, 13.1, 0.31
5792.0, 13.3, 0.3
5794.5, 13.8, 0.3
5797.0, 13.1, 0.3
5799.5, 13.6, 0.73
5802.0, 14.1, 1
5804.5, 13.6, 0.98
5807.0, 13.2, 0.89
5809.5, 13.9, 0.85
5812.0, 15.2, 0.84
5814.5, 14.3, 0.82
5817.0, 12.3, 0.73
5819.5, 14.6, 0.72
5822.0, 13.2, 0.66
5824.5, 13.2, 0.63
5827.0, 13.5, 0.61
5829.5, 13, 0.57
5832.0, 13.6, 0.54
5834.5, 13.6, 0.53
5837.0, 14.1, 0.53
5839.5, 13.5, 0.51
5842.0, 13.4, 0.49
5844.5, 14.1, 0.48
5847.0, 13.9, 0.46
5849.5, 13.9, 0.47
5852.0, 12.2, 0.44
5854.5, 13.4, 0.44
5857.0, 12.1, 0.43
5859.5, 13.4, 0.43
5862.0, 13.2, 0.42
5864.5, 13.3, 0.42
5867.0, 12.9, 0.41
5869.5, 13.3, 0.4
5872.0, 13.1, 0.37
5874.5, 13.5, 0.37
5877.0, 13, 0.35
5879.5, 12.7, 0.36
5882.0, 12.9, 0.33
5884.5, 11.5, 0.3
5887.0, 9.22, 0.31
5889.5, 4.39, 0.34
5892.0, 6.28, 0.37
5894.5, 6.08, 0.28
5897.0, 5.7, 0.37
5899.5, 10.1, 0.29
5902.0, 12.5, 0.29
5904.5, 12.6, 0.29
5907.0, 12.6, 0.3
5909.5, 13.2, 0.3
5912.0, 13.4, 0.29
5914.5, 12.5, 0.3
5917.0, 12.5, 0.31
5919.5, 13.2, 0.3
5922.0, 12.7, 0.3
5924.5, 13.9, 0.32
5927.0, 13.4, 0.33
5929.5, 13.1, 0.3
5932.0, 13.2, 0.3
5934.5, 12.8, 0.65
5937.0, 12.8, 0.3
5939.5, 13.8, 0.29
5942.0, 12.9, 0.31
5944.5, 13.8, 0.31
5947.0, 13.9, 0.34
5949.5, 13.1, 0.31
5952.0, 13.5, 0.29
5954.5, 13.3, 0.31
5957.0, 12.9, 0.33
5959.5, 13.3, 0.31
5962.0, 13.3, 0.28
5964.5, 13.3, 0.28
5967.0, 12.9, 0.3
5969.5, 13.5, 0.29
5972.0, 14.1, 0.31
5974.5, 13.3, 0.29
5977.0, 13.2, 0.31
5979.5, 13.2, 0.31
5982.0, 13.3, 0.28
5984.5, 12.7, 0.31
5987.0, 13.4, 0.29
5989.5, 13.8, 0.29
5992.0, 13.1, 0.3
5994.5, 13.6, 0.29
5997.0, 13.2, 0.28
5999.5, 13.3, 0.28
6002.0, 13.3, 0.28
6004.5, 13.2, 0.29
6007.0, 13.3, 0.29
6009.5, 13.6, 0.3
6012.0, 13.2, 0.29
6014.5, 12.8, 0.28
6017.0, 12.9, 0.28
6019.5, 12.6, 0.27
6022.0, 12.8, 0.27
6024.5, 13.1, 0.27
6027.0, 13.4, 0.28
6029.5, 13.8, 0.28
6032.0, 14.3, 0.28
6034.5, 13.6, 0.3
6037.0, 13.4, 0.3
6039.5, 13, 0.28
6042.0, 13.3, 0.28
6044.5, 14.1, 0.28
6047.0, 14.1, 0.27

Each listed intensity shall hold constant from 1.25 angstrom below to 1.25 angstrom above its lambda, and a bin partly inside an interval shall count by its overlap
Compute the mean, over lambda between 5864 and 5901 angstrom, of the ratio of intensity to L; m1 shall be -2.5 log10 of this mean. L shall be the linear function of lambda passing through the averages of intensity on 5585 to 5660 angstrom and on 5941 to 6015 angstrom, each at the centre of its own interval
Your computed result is 0.224 mag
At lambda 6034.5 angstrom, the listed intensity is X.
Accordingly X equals 13.6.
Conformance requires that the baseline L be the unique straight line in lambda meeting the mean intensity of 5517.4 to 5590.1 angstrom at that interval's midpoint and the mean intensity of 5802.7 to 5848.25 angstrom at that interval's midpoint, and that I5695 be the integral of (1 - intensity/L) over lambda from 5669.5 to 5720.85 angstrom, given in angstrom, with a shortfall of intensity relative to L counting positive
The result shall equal 1.3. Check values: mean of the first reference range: 11.7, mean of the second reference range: 13.7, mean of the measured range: 12.4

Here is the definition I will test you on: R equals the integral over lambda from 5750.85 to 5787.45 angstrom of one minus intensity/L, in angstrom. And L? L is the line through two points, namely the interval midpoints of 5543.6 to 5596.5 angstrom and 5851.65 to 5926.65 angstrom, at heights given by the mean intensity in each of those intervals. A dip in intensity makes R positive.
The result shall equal -4.1 angstrom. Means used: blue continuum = 11.5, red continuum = 11.7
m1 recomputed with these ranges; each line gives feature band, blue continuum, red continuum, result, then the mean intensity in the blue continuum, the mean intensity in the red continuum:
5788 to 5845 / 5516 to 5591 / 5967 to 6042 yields -0.08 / 11.7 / 13.3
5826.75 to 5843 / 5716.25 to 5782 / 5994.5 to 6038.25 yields -0.03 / 13.1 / 13.3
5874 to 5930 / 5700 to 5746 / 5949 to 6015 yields 0.16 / 12.7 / 13.3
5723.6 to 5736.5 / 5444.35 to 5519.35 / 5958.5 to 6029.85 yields -0.08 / 11.1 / 13.3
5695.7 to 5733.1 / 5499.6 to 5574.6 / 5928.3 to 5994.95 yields -0.01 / 11.6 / 13.3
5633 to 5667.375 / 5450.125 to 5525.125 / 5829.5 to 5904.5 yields -0.06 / 11.3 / 11.9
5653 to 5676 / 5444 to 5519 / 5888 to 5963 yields -0.07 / 11.1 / 12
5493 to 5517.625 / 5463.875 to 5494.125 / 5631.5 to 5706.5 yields 0.05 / 11.5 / 12.4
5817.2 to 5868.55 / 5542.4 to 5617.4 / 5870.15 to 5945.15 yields -0.14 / 11.6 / 11.8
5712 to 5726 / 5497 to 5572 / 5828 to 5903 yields -0.09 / 11.6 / 11.9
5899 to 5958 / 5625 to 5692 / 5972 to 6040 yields 0.00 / 12.3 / 13.3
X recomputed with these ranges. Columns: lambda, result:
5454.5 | 9.27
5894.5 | 6.08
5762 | 12.1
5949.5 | 13.1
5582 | 12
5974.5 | 13.3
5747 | 13.2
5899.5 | 10.1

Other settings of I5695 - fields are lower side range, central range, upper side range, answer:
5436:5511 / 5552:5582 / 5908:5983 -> -0.2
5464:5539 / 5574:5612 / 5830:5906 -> 0.5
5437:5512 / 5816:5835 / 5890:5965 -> -2.2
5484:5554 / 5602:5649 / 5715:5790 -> 0.8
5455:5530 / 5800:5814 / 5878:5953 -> -2.8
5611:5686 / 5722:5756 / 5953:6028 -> -1.8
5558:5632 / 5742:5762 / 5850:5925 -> -2.7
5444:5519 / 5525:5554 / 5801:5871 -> -0.9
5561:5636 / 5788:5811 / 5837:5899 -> -3.6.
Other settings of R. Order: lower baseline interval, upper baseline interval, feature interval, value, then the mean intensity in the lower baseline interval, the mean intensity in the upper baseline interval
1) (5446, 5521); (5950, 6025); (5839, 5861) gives -1.1 angstrom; 11.1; 13.2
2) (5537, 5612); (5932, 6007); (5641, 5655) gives -0.6 angstrom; 11.6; 13.3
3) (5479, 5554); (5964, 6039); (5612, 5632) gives 0.2 angstrom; 11.6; 13.3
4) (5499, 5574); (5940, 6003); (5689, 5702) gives -0.5 angstrom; 11.6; 13.3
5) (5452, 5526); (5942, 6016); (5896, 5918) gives 2.2 angstrom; 11.3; 13.3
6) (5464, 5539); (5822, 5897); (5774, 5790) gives -0.8 angstrom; 11.4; 12.2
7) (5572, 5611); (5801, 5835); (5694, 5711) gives 0.5 angstrom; 11.4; 13.7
